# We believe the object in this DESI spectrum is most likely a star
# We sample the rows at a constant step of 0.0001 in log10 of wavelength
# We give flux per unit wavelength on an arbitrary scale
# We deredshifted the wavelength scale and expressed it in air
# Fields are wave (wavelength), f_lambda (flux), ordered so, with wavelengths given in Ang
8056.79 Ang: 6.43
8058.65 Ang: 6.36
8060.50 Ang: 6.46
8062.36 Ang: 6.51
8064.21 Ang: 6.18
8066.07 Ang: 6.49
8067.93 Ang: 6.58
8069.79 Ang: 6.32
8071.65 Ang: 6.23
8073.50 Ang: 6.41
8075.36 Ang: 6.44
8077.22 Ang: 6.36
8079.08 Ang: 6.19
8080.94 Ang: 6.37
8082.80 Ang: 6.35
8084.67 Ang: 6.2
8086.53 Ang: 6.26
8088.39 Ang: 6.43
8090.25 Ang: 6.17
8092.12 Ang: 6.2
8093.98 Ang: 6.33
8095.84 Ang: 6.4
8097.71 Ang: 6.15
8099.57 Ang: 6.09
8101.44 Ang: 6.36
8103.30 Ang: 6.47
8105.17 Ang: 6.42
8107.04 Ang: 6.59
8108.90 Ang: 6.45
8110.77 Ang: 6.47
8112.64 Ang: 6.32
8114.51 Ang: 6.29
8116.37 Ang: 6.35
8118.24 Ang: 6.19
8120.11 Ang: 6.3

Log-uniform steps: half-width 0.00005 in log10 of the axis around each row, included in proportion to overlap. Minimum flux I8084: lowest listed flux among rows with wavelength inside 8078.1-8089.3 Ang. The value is 6.19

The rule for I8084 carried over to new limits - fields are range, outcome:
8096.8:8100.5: 6.09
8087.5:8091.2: 6.17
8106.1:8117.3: 6.29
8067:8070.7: 6.32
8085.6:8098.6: 6.15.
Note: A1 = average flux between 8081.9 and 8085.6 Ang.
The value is 6.26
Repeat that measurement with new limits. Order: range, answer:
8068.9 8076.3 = 6.36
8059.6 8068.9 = 6.44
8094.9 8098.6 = 6.27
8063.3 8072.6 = 6.36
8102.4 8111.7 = 6.48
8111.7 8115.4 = 6.3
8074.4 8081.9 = 6.34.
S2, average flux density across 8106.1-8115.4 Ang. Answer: 6.42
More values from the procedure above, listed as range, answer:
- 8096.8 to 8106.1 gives 6.3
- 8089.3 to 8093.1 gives 6.19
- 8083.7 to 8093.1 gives 6.25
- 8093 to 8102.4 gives 6.27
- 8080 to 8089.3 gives 6.32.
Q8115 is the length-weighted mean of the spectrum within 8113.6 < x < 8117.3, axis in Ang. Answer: 6.33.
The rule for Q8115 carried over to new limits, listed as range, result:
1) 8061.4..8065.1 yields 6.35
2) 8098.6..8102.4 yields 6.24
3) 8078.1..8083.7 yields 6.31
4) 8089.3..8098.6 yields 6.25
